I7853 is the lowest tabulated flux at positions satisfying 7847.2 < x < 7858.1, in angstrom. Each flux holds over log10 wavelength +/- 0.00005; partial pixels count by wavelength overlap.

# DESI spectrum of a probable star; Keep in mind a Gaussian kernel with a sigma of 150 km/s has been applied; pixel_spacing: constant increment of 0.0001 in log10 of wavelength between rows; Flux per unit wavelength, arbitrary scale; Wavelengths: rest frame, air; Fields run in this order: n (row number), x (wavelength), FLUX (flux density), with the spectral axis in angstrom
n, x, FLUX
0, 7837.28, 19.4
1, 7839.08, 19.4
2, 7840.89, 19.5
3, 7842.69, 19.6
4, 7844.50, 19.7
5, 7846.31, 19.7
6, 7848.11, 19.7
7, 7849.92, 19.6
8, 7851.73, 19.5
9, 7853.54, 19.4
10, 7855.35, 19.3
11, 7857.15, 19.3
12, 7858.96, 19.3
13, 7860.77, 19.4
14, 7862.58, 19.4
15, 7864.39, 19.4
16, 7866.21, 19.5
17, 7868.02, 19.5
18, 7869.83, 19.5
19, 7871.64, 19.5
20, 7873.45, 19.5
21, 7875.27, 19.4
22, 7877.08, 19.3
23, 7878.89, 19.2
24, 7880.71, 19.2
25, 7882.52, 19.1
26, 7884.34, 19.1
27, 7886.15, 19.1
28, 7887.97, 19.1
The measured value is 19.3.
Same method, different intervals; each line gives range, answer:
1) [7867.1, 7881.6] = 19.2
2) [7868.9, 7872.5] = 19.5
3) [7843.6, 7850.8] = 19.6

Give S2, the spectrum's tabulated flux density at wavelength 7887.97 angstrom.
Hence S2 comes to 19.1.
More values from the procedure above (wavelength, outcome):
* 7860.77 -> 19.4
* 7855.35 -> 19.3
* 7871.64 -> 19.5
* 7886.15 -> 19.1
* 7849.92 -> 19.6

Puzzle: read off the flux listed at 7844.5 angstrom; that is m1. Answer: 19.7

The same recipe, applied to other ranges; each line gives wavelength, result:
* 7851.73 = 19.5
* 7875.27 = 19.4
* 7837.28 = 19.4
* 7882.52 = 19.1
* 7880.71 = 19.2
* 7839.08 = 19.4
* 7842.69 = 19.6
